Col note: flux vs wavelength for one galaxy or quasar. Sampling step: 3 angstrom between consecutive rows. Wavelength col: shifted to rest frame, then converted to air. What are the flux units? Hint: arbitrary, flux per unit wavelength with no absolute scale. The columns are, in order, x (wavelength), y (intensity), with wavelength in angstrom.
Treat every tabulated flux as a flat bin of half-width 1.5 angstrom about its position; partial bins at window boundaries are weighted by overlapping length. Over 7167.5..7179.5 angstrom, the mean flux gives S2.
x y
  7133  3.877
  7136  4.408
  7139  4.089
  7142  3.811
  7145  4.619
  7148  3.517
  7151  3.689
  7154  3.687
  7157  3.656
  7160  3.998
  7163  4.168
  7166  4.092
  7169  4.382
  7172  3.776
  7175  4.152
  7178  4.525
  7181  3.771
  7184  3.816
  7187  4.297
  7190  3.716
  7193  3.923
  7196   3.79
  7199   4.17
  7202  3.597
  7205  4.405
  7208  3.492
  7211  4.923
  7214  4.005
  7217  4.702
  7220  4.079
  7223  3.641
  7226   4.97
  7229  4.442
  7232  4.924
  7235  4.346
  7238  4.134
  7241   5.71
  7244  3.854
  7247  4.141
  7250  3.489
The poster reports 4.21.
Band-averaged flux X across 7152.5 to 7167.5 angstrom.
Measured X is 3.92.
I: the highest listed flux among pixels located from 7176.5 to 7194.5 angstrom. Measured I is 4.525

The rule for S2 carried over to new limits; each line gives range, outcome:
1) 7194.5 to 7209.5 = 3.89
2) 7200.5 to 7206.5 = 4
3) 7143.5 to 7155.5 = 3.88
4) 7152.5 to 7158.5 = 3.67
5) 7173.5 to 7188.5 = 4.11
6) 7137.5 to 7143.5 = 3.95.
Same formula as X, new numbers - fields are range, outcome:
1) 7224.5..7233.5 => 4.78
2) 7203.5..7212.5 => 4.27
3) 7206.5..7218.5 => 4.28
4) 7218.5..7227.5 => 4.23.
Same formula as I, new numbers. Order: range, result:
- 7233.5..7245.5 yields 5.71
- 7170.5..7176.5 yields 4.152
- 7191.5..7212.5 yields 4.923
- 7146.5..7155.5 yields 3.689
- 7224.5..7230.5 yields 4.97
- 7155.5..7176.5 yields 4.382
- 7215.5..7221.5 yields 4.702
